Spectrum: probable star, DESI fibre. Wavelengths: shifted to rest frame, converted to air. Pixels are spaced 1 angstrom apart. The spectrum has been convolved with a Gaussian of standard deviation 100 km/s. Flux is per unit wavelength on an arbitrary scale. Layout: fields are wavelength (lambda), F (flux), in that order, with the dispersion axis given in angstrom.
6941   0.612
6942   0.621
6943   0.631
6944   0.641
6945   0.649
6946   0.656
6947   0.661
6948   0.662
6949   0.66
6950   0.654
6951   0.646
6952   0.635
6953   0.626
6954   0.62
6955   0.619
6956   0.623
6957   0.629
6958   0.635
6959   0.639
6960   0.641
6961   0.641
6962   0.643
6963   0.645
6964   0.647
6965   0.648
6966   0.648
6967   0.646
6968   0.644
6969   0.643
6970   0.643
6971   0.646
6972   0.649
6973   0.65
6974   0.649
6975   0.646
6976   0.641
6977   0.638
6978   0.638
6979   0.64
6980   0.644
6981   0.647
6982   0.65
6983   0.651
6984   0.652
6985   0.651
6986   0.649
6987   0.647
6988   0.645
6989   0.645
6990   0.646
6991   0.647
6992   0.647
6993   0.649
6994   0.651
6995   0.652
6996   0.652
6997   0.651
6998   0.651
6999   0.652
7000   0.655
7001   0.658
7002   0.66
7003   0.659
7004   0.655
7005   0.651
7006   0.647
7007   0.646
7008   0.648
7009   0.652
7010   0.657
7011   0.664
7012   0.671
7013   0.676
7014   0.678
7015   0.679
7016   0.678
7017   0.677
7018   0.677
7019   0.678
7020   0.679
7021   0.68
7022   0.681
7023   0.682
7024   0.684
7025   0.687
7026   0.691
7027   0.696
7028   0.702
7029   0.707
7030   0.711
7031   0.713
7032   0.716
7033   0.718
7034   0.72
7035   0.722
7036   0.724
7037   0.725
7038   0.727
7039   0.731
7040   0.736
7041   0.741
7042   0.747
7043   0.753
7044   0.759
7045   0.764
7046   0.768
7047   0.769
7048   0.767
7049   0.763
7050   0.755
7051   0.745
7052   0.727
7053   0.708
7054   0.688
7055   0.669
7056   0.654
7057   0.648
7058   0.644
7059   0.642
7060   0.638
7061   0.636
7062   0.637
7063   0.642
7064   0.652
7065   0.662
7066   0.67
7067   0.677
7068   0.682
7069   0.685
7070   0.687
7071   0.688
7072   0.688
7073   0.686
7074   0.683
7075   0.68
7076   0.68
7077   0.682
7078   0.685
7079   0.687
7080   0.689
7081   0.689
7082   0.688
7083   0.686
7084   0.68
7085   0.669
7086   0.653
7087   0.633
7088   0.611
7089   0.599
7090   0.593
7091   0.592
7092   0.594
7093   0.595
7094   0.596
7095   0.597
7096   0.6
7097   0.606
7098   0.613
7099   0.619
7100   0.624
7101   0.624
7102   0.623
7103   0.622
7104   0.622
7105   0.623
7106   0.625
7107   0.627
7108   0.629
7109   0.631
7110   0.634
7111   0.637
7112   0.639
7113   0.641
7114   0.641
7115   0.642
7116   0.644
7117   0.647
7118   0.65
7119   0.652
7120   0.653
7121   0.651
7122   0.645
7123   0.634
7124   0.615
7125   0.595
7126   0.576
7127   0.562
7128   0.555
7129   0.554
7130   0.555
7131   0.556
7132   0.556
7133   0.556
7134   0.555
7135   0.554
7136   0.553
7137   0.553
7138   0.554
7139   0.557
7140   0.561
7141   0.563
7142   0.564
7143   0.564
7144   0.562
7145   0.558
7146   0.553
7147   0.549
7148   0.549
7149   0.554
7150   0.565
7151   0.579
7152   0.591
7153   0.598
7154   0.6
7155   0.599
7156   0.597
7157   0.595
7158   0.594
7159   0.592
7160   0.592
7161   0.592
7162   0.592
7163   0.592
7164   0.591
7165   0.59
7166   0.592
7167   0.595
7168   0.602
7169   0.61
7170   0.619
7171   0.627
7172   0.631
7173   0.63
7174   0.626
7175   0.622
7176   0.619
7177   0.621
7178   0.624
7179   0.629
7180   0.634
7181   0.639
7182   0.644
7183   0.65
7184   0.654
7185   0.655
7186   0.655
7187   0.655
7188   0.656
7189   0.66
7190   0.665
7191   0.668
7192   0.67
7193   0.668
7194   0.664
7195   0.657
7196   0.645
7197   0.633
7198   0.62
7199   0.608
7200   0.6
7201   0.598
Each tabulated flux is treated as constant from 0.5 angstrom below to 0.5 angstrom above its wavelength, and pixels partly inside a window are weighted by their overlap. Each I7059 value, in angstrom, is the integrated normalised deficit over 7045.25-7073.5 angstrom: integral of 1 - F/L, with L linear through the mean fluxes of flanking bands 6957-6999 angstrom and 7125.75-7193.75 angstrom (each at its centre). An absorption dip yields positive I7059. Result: -2.9 angstrom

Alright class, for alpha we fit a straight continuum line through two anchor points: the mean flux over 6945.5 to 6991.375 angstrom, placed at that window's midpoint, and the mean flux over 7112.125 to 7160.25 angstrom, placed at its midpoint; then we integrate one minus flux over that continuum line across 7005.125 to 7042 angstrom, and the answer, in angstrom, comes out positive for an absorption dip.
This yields -3.9 angstrom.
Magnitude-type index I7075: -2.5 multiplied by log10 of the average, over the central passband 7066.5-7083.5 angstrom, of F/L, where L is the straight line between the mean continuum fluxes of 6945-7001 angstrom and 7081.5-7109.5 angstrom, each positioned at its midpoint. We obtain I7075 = -0.095 mag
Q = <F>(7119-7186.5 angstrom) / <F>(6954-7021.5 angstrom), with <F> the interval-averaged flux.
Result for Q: 0.9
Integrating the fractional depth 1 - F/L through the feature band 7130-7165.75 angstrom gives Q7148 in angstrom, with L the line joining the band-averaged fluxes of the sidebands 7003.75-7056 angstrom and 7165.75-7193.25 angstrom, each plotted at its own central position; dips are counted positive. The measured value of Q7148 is 4.31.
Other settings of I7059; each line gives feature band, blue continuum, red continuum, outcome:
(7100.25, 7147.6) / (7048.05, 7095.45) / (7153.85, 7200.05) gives 3.5 angstrom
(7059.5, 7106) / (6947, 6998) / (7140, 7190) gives -1.9 angstrom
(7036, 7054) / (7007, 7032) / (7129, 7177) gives -2.2 angstrom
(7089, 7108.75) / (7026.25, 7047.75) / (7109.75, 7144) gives 0.8 angstrom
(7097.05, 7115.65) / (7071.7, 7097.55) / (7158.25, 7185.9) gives 0.3 angstrom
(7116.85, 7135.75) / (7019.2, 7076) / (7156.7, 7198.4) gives 1.8 angstrom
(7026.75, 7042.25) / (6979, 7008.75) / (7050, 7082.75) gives -1.3 angstrom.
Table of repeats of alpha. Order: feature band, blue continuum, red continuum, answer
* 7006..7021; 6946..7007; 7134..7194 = -0.72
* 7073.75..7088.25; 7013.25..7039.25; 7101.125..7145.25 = -0.70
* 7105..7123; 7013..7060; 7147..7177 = -0.01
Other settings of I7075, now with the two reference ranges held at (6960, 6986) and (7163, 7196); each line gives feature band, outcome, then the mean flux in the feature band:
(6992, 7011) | -0.014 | 0.653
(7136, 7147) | 0.143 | 0.558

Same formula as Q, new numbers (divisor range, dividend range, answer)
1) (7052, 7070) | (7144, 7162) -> 0.87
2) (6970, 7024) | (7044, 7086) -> 1.05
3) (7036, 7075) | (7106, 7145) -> 0.85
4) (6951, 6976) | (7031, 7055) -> 1.15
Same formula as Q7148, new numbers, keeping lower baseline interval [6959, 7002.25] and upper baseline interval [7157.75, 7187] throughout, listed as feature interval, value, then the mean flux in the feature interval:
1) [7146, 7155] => 0.7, 0.573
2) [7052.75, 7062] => -0.3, 0.656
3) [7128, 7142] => 1.5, 0.556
